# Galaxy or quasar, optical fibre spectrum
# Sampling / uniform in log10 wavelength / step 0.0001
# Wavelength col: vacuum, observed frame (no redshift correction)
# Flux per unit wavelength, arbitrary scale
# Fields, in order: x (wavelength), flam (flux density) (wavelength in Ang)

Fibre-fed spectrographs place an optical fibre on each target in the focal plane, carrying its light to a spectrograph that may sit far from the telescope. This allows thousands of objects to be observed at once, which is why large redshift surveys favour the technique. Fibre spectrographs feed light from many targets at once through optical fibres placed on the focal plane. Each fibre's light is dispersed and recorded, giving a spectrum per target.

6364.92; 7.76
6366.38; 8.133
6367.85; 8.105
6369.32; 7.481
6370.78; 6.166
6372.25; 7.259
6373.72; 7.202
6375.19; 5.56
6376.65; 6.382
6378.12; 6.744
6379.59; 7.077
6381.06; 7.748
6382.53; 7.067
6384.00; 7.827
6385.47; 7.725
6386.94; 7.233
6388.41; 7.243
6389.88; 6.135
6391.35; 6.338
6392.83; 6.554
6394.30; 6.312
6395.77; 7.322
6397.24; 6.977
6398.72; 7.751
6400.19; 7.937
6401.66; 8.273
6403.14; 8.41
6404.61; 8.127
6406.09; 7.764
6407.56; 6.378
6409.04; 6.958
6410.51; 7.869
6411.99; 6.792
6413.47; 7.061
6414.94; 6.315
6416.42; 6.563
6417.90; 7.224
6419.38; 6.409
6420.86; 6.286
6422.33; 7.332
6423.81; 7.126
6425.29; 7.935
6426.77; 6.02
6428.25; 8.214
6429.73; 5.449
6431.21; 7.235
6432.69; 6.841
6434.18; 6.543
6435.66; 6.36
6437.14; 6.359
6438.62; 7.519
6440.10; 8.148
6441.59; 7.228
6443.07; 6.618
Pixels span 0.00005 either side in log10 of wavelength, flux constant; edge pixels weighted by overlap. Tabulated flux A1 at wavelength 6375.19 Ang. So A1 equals 5.56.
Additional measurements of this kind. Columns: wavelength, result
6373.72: 7.202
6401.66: 8.273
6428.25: 8.214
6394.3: 6.312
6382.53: 7.067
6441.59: 7.228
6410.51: 7.869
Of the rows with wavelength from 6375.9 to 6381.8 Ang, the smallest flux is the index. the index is 6.382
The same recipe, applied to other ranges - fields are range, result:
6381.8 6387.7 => 7.067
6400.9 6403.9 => 8.273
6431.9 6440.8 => 6.359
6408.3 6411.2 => 6.958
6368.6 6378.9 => 5.56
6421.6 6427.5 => 6.02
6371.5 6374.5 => 7.202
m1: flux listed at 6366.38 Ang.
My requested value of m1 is 8.133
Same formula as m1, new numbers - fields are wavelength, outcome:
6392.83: 6.554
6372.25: 7.259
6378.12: 6.744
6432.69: 6.841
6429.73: 5.449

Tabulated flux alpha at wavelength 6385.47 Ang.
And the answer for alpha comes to 7.725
